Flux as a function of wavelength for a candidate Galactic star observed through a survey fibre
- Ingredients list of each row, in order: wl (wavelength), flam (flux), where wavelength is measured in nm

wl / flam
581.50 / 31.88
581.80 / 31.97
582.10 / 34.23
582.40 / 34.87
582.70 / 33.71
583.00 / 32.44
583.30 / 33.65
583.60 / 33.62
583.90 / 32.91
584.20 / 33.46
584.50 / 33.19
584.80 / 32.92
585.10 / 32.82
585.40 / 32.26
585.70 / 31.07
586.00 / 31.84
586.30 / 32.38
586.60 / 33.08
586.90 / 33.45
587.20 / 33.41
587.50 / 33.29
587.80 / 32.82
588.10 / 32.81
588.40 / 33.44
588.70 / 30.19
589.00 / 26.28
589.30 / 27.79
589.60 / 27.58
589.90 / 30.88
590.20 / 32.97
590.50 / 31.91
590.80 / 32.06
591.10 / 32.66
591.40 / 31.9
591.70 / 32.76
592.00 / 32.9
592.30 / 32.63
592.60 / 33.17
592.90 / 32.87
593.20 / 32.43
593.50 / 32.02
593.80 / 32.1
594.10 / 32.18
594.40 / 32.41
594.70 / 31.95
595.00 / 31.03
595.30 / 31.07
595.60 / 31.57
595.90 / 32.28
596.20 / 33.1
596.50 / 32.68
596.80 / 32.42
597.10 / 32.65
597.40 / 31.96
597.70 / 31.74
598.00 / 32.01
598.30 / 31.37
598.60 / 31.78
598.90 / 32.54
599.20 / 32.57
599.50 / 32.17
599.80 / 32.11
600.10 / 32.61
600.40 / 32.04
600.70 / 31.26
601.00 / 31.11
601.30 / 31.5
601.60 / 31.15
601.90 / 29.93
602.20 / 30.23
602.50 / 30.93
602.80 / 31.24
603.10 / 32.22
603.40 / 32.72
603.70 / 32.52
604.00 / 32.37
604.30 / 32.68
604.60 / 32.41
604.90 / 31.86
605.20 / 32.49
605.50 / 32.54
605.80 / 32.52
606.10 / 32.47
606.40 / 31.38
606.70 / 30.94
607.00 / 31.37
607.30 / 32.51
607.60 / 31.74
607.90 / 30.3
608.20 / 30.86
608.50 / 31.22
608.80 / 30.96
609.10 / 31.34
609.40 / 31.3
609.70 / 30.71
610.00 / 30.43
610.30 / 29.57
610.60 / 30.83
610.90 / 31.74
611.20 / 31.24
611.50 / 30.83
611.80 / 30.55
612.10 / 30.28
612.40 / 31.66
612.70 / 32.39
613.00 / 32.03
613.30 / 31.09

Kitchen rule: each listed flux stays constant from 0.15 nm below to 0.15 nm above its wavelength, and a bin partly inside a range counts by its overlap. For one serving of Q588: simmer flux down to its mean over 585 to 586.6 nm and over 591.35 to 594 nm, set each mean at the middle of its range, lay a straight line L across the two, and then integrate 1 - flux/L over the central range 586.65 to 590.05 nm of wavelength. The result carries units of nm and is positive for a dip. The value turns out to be 0.12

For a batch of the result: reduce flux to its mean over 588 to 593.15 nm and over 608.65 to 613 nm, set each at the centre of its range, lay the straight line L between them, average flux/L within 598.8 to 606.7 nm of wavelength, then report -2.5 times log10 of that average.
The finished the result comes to -0.024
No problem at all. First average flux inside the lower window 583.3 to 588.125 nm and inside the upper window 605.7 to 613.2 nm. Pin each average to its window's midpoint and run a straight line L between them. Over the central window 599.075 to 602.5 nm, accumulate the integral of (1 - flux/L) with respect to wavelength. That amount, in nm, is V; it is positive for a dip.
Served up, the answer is 0.04 nm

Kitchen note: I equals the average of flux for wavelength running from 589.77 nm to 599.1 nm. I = 32.2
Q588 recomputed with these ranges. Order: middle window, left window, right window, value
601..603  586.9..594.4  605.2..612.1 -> 0.04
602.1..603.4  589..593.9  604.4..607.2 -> 0.02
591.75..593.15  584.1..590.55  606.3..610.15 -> -0.05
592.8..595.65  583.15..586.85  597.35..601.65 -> 0.02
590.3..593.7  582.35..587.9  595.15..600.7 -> 0.00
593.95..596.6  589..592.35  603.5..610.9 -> -0.06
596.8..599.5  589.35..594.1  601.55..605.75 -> -0.02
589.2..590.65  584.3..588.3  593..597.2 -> 0.10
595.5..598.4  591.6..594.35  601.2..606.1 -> 0.01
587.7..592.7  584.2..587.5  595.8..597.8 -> 0.18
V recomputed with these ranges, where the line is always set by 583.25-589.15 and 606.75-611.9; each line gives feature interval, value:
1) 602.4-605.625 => -0.09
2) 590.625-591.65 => 0.00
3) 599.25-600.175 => -0.02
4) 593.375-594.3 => 0.00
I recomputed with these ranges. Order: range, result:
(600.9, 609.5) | 31.6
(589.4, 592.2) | 31.7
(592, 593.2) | 32.8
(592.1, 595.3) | 32.2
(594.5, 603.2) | 31.8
